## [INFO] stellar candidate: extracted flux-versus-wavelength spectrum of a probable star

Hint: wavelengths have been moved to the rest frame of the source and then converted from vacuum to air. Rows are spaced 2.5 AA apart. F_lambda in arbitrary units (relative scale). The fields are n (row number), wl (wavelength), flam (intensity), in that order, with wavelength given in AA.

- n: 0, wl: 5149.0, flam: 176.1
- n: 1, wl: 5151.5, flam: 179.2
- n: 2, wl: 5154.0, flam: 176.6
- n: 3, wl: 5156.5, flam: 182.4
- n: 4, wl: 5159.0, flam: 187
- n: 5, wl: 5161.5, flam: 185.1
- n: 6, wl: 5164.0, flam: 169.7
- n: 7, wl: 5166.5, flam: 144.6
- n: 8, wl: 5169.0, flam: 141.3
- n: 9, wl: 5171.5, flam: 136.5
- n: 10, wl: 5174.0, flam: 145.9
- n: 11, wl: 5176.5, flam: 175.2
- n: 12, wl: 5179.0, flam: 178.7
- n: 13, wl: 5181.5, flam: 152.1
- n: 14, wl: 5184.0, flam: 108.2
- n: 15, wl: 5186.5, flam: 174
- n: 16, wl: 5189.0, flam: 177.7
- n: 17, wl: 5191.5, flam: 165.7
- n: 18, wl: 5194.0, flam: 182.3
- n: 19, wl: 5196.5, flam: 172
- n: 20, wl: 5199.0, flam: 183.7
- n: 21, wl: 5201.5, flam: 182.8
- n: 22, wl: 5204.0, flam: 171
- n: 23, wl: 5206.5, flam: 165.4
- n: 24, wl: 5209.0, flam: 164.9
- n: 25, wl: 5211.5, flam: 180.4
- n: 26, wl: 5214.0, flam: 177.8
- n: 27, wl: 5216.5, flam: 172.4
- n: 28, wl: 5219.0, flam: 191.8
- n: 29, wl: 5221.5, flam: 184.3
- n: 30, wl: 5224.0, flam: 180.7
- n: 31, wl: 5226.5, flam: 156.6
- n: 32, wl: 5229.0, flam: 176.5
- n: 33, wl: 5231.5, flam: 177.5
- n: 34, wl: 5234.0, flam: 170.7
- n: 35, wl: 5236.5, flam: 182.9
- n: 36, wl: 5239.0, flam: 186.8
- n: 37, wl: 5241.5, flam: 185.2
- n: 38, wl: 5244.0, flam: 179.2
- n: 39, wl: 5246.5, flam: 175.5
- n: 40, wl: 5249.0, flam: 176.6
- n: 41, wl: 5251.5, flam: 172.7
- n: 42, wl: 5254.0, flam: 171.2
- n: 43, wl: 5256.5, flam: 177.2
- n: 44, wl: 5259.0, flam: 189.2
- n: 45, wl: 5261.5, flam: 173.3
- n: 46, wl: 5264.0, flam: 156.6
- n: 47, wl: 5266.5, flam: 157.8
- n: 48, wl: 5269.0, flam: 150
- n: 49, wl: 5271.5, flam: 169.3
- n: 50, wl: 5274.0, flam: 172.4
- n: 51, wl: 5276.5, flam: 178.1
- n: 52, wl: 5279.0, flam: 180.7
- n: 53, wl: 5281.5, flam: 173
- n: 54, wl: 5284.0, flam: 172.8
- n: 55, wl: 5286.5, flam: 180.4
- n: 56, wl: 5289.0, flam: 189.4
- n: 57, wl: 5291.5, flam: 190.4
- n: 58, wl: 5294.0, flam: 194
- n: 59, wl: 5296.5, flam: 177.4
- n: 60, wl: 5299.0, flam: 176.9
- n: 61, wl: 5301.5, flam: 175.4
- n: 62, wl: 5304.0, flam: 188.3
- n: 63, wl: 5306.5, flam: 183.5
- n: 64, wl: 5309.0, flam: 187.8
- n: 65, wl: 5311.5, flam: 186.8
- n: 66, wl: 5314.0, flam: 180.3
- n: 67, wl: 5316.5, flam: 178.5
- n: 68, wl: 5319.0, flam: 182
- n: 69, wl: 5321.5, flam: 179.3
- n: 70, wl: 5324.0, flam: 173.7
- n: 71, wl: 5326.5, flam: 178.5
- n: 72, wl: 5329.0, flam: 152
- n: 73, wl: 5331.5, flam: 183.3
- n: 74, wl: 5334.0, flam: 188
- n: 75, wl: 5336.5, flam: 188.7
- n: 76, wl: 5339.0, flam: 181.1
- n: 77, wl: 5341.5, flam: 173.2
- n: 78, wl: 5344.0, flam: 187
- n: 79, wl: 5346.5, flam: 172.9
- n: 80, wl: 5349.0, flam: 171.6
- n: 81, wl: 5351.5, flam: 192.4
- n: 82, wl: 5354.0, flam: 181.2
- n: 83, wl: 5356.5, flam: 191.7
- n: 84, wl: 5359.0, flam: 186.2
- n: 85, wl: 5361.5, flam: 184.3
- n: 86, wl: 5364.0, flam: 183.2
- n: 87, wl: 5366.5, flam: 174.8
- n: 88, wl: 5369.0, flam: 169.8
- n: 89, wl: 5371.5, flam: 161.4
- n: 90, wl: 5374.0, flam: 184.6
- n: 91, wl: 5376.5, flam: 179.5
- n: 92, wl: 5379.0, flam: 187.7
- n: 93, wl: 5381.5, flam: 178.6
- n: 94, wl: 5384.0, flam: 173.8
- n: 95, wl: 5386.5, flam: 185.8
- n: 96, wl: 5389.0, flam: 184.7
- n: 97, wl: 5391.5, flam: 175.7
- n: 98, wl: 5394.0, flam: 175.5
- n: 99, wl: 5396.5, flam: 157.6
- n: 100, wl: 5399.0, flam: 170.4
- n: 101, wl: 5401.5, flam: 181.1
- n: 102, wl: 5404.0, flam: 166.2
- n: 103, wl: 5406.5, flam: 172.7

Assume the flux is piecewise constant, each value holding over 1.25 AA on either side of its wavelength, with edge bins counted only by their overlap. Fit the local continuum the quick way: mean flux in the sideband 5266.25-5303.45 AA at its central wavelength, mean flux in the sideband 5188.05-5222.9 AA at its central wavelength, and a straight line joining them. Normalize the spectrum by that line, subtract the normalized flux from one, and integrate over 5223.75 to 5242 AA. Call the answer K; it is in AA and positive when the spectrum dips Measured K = 0.0 AA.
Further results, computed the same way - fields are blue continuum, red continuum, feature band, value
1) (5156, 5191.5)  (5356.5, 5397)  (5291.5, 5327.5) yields -1.92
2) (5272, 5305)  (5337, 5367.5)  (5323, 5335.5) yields 0.41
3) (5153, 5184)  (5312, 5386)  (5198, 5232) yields -1.92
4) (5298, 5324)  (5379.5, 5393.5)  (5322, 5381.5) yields 0.41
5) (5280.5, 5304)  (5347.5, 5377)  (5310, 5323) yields -0.02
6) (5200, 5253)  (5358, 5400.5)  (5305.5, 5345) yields -0.69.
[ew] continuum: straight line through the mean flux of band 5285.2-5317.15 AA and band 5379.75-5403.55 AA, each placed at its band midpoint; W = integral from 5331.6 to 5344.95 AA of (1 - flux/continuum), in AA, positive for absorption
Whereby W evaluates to -0.2 AA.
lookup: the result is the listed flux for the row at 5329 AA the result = 152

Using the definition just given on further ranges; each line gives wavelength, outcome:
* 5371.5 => 161.4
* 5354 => 181.2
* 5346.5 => 172.9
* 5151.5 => 179.2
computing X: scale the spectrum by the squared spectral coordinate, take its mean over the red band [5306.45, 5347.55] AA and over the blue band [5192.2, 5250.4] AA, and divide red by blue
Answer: 1.06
